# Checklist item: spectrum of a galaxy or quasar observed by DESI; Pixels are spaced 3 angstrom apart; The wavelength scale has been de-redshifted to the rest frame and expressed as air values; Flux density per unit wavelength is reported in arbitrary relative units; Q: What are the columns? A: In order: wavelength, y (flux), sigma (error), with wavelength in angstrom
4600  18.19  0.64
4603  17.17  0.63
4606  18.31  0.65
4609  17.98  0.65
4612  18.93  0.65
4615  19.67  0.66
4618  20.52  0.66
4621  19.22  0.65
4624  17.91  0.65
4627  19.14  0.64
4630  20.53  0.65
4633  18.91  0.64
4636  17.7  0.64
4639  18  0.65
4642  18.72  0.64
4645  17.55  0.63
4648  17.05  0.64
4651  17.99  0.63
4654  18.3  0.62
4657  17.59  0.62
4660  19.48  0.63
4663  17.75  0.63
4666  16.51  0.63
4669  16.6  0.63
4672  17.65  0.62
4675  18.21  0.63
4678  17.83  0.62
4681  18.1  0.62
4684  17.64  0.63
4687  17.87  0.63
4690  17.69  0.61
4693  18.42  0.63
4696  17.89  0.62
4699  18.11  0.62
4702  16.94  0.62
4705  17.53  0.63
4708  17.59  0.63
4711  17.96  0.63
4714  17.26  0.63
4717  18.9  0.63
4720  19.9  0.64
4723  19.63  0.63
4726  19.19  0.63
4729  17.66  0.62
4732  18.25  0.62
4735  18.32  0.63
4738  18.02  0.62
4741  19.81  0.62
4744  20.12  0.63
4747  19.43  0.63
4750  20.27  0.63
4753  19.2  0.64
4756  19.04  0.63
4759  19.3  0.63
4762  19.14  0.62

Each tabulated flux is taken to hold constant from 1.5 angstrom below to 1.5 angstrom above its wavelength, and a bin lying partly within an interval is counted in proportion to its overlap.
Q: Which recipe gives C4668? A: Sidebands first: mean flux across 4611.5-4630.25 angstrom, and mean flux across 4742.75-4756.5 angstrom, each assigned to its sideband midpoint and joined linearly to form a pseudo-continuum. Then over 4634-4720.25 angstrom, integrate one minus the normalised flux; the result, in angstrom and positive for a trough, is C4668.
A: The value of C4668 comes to 7.2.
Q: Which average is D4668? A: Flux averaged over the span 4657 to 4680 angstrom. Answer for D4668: 17.7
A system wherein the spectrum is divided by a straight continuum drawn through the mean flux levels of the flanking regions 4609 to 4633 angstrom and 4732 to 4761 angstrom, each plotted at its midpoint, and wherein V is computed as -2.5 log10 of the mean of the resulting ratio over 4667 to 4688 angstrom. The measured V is 0.09 mag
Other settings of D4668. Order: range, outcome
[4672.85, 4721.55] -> 18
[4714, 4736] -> 18.7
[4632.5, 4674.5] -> 17.8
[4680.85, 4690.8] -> 17.8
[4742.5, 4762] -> 19.5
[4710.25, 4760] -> 19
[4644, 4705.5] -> 17.8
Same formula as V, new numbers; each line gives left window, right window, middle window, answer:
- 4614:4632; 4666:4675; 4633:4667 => 0.01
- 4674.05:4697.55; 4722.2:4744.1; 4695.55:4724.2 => 0.01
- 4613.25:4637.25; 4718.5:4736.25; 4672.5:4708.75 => 0.07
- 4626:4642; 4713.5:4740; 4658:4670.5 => 0.07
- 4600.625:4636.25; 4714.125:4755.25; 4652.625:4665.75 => 0.05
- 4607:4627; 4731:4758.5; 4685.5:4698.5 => 0.07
